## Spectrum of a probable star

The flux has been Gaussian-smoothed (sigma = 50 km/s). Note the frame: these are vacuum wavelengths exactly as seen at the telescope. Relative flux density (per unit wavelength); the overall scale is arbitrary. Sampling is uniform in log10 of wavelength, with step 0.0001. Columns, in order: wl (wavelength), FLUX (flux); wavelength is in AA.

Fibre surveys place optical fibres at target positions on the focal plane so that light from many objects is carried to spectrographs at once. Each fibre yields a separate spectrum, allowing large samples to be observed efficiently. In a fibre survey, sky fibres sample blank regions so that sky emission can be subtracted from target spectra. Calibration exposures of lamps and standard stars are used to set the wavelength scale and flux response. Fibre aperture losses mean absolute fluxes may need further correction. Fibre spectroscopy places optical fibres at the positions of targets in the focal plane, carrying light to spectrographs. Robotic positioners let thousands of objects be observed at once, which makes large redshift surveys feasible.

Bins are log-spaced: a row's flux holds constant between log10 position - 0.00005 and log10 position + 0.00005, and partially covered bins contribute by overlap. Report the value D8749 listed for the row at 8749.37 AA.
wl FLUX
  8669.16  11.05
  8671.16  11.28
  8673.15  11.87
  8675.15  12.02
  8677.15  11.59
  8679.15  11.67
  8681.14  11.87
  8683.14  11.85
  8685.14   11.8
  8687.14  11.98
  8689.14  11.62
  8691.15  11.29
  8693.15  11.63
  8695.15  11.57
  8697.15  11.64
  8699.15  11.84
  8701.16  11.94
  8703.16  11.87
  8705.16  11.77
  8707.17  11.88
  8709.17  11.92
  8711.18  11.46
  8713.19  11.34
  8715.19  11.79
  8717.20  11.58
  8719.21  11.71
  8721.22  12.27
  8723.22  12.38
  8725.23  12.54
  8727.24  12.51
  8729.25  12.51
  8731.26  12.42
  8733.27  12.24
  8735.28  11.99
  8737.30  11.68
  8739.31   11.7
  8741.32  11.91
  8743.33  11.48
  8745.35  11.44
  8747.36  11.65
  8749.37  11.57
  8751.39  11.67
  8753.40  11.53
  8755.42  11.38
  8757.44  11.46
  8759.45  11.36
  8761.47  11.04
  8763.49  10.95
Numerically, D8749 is 11.57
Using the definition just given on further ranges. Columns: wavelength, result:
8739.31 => 11.7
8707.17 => 11.88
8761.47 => 11.04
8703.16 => 11.87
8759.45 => 11.36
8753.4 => 11.53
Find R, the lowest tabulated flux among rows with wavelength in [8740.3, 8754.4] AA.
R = 11.44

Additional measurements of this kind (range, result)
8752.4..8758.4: 11.38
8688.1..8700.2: 11.29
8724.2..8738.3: 11.68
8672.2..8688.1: 11.59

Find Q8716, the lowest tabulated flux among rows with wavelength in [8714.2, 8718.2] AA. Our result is 11.58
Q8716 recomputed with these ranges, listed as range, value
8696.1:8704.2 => 11.64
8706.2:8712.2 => 11.46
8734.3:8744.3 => 11.48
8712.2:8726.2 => 11.34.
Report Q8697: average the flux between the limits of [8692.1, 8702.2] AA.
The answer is 11.7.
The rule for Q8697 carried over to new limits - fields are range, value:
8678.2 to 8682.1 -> 11.8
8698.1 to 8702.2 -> 11.9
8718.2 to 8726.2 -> 12.2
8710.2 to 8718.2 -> 11.5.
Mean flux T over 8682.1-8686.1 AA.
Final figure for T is 11.8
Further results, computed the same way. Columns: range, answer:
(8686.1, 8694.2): 11.6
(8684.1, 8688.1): 11.9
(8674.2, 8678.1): 11.8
